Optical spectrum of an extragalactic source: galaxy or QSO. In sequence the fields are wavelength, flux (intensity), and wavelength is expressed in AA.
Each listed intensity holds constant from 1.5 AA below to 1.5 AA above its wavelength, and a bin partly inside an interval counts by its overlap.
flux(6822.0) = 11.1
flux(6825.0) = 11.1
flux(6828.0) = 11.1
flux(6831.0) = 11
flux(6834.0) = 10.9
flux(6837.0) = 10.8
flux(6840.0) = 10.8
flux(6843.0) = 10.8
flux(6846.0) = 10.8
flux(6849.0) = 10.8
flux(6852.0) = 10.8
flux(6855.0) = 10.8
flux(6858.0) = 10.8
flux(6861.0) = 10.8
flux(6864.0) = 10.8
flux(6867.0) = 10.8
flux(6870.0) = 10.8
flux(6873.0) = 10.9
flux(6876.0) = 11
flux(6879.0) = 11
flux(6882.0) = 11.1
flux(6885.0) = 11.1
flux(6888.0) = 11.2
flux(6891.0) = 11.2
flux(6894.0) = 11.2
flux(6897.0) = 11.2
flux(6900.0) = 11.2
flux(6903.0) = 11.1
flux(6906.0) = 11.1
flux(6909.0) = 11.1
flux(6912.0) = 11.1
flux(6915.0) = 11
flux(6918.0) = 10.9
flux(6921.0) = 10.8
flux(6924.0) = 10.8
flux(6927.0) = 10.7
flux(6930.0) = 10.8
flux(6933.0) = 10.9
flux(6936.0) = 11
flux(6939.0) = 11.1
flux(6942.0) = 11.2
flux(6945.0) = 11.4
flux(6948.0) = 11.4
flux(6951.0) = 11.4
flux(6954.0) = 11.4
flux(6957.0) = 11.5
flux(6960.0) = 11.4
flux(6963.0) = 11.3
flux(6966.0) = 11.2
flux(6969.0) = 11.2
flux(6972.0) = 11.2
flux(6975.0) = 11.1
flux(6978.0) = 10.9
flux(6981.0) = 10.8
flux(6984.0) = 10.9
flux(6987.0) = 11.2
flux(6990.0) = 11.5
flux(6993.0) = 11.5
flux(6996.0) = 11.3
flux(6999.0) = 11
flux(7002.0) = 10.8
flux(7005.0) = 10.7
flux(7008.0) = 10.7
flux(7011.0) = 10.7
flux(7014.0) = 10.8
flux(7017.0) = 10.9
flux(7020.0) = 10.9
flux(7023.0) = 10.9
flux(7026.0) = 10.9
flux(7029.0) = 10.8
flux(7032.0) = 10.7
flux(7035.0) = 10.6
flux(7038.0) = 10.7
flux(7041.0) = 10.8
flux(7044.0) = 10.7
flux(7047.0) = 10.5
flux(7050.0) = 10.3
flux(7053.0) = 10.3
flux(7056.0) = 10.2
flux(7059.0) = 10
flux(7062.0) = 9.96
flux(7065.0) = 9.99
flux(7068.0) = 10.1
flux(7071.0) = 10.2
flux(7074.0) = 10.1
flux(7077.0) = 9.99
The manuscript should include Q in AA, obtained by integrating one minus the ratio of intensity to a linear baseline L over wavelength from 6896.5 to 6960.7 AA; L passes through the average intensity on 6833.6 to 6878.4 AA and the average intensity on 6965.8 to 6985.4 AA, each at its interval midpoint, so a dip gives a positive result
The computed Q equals -0.9 AA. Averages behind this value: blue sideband 10.8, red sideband 11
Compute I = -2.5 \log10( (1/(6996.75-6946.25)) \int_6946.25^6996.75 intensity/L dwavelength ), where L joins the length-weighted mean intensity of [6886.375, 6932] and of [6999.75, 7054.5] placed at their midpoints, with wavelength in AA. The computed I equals -0.04 mag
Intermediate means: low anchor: 11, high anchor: 10.7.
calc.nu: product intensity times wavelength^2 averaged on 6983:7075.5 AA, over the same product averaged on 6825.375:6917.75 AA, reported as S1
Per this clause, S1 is 1.02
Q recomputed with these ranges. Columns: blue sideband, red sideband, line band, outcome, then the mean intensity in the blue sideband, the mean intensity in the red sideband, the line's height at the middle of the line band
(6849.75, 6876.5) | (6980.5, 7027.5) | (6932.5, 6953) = -0.58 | 10.8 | 11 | 10.9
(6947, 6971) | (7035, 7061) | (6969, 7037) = -0.33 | 11.3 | 10.4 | 10.9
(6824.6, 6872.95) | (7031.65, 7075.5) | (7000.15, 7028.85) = -1.05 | 10.9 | 10.3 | 10.4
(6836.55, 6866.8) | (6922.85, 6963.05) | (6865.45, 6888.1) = -0.15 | 10.8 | 11.2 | 10.9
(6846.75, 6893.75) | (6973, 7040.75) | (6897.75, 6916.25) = -0.30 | 10.9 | 10.9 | 10.9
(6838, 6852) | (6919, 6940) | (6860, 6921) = -1.07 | 10.8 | 10.9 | 10.8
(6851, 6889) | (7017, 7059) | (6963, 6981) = -0.62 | 10.9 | 10.6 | 10.7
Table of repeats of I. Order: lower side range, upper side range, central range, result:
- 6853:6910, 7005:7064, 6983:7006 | -0.04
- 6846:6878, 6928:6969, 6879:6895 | -0.02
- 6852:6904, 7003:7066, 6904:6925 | -0.01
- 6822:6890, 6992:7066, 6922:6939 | -0.01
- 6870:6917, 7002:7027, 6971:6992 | -0.02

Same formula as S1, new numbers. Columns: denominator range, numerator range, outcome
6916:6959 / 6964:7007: 1.01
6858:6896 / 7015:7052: 1.02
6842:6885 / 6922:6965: 1.05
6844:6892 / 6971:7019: 1.05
